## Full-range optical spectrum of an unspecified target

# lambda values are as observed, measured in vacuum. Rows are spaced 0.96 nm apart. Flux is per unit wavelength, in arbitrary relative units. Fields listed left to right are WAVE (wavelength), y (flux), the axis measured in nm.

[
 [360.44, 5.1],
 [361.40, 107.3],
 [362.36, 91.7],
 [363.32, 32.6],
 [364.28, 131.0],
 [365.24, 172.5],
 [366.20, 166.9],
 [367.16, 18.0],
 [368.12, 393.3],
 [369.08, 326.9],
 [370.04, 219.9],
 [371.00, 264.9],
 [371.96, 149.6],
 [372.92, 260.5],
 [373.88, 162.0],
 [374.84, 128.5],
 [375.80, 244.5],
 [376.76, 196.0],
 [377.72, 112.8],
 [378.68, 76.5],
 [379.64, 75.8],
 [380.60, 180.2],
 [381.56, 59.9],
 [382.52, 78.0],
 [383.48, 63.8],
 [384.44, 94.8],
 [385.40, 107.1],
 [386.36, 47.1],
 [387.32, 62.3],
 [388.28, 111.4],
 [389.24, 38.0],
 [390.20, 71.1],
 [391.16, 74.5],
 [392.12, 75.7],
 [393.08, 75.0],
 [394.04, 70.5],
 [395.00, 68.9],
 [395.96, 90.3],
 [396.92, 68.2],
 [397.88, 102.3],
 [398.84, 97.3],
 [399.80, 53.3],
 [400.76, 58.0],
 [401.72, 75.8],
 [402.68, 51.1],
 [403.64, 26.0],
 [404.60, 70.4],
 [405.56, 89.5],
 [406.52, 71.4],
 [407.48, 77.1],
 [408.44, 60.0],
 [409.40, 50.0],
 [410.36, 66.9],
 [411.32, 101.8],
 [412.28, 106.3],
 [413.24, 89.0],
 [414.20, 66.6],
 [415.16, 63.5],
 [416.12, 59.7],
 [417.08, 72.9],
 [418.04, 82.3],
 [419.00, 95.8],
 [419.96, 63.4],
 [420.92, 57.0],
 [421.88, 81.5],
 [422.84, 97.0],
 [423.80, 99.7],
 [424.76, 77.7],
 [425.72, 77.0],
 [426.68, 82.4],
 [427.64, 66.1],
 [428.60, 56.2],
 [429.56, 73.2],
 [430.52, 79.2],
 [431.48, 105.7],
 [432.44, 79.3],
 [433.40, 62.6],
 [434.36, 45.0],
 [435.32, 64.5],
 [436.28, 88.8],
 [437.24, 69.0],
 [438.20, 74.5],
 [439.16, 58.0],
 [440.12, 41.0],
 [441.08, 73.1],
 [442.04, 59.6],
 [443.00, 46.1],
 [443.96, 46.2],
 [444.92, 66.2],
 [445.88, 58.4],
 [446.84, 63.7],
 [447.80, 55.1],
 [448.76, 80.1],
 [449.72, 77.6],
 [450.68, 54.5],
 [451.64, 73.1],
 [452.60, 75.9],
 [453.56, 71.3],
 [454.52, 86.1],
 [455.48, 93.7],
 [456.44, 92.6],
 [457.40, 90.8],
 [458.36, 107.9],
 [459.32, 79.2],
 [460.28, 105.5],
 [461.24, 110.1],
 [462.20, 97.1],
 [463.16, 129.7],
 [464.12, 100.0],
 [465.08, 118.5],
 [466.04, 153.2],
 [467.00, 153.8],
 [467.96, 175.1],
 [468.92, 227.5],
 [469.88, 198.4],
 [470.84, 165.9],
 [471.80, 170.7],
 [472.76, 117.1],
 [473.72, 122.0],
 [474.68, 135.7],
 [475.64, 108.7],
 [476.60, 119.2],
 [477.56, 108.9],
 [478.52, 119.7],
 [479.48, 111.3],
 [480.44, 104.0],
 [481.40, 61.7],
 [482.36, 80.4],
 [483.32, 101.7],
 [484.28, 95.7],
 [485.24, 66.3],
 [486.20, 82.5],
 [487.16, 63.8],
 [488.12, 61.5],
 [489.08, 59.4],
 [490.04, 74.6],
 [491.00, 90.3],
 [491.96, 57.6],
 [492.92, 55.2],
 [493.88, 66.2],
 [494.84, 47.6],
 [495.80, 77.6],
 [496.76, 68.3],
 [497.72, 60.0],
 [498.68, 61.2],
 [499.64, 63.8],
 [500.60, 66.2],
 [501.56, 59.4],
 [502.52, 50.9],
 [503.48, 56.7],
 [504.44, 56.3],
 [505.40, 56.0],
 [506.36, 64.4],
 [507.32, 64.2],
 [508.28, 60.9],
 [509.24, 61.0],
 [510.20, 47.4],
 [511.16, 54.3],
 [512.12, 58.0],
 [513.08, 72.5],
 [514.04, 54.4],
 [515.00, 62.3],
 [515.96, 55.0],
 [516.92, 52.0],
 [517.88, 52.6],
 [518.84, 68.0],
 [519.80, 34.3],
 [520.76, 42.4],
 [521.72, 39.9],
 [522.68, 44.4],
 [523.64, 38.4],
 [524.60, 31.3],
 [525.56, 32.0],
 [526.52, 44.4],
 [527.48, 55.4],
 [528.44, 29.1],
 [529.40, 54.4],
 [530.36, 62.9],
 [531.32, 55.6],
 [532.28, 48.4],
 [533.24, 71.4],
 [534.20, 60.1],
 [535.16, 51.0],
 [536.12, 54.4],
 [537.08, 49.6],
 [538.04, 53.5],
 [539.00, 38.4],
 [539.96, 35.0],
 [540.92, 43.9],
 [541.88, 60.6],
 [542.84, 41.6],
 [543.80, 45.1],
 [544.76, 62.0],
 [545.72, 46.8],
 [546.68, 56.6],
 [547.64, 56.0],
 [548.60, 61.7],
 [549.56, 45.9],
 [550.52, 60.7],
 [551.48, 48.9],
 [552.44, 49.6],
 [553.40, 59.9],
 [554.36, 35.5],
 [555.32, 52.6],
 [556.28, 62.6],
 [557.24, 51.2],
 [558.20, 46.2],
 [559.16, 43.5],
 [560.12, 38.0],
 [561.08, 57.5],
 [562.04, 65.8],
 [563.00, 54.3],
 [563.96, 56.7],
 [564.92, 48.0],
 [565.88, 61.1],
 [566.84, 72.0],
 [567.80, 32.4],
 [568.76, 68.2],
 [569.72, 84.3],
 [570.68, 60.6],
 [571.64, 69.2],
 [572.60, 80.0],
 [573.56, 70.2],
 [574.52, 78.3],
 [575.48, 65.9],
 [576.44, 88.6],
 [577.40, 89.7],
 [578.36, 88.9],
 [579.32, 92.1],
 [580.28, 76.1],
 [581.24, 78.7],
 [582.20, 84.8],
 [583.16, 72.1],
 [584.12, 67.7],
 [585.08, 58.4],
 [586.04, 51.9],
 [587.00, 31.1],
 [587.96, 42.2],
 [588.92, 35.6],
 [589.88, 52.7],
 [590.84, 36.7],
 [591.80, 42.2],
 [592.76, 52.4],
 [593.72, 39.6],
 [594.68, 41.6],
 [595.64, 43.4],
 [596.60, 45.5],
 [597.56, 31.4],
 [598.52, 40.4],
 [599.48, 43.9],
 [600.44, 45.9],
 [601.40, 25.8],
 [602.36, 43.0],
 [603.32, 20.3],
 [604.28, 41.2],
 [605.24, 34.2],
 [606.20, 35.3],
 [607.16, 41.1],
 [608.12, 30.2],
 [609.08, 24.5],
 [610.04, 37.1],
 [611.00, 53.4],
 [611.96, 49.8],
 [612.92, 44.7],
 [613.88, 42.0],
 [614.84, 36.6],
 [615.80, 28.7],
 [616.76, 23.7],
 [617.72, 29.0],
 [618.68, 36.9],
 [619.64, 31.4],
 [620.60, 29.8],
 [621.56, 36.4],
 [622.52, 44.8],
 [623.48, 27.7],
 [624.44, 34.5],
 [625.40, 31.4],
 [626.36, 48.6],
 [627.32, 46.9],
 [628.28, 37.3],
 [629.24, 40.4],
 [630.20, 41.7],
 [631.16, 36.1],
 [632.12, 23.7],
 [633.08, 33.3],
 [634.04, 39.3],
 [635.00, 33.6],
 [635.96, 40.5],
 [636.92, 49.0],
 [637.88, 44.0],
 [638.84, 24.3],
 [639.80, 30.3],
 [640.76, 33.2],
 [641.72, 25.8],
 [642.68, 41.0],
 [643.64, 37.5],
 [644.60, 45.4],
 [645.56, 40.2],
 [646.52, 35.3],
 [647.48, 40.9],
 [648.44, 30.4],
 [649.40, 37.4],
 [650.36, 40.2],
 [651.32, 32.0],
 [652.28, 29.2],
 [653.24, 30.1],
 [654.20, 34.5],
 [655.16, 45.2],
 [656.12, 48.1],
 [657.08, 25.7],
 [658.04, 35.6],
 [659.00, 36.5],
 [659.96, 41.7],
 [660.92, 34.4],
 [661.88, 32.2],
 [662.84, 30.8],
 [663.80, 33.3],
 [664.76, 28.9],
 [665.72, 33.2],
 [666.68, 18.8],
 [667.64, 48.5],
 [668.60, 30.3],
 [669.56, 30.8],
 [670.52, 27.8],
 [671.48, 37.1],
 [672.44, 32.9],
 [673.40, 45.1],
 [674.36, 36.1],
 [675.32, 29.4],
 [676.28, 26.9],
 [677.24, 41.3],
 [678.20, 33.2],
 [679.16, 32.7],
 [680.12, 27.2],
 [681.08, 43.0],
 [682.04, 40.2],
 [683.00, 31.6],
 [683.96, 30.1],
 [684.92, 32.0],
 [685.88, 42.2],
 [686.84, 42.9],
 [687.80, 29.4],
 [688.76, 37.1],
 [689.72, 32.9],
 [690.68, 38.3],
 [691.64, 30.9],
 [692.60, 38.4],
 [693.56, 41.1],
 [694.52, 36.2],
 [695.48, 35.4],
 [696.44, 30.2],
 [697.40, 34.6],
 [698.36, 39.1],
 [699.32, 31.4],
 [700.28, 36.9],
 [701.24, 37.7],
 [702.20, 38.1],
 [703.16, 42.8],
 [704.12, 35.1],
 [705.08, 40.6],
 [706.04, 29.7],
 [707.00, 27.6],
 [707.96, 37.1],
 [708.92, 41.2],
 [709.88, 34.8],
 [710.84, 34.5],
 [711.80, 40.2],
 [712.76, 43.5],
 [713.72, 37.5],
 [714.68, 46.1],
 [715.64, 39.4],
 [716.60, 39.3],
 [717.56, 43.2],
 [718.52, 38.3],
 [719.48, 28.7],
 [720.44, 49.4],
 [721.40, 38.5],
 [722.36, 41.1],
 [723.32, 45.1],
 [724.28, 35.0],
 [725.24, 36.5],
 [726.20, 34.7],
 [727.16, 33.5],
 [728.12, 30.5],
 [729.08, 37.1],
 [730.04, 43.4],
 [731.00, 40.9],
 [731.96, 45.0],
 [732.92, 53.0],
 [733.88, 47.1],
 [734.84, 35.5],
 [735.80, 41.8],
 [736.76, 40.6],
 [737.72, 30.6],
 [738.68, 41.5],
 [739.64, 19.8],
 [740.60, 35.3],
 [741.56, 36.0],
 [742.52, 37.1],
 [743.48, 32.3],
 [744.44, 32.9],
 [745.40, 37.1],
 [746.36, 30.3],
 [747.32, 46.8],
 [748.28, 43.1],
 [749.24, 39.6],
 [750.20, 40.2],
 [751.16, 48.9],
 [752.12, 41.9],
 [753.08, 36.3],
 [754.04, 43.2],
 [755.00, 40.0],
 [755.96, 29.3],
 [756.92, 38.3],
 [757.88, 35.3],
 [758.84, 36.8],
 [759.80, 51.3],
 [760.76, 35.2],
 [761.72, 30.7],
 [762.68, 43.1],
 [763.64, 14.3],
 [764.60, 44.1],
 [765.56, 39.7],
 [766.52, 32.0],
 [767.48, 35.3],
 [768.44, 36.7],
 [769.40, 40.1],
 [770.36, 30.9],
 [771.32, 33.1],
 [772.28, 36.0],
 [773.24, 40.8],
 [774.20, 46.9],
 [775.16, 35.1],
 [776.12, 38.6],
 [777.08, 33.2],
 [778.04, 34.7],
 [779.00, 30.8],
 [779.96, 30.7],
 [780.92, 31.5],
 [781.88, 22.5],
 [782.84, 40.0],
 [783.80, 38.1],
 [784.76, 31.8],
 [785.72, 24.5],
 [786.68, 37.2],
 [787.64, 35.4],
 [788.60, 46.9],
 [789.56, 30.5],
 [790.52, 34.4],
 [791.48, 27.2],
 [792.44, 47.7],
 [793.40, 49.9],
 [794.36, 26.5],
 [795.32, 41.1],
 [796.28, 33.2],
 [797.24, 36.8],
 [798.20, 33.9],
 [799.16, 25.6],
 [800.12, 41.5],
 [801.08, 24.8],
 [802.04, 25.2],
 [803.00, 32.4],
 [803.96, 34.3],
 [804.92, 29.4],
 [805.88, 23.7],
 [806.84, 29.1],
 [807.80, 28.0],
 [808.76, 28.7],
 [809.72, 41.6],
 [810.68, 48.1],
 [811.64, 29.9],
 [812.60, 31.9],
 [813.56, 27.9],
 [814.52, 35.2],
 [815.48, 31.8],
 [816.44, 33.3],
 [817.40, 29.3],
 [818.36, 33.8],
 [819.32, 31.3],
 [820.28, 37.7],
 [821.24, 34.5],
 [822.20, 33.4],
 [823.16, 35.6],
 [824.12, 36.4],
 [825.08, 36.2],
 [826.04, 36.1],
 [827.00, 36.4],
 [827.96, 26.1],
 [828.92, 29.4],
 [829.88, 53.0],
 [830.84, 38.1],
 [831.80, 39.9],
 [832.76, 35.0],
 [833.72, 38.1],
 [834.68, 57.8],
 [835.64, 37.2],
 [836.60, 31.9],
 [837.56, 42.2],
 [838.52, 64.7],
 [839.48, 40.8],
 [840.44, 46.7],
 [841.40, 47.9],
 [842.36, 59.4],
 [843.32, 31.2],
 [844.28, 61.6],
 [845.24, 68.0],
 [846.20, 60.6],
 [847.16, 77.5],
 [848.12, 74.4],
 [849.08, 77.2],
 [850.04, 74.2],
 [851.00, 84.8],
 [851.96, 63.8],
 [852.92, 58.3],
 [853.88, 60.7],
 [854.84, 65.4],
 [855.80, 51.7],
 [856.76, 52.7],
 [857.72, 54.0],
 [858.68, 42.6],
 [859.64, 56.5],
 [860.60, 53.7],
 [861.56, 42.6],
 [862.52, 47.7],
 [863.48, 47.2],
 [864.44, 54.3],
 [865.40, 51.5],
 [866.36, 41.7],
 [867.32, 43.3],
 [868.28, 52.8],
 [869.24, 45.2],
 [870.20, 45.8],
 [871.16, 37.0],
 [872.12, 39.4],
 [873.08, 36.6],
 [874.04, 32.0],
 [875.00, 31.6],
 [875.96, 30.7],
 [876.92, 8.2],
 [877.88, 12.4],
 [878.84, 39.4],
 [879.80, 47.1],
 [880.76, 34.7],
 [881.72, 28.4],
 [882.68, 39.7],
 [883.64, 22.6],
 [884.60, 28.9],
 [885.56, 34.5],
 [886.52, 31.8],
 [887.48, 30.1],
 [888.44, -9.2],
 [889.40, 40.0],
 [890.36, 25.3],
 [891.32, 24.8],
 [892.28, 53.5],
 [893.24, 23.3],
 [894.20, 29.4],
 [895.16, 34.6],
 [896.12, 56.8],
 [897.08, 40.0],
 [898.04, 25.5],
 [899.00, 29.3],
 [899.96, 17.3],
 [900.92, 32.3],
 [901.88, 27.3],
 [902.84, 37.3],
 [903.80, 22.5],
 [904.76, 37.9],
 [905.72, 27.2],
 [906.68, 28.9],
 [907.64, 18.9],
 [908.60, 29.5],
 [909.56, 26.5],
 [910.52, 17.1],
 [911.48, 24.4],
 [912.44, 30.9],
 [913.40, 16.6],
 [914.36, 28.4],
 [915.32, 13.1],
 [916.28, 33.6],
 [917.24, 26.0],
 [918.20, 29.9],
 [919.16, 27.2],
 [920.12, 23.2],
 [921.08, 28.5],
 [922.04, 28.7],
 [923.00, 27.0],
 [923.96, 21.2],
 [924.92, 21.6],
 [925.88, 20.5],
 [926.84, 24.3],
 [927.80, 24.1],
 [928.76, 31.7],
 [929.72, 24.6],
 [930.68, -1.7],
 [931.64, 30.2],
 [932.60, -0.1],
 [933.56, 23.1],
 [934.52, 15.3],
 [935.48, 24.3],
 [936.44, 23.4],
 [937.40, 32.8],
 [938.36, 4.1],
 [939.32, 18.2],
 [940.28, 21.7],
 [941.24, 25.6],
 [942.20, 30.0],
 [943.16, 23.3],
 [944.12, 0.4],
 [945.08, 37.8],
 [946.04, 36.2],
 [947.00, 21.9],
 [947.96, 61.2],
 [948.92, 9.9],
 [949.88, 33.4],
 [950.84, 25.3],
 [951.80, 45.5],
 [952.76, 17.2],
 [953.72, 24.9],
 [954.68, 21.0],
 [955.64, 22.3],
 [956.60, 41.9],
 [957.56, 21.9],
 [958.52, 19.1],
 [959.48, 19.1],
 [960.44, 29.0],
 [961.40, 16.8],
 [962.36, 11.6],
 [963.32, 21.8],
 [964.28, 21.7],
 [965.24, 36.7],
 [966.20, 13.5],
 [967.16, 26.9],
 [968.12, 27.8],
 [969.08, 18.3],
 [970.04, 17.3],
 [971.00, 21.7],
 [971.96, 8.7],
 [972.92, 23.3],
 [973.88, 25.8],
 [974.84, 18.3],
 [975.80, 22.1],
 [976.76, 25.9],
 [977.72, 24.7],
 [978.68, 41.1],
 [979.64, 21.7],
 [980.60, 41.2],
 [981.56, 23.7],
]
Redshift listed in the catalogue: 2.034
